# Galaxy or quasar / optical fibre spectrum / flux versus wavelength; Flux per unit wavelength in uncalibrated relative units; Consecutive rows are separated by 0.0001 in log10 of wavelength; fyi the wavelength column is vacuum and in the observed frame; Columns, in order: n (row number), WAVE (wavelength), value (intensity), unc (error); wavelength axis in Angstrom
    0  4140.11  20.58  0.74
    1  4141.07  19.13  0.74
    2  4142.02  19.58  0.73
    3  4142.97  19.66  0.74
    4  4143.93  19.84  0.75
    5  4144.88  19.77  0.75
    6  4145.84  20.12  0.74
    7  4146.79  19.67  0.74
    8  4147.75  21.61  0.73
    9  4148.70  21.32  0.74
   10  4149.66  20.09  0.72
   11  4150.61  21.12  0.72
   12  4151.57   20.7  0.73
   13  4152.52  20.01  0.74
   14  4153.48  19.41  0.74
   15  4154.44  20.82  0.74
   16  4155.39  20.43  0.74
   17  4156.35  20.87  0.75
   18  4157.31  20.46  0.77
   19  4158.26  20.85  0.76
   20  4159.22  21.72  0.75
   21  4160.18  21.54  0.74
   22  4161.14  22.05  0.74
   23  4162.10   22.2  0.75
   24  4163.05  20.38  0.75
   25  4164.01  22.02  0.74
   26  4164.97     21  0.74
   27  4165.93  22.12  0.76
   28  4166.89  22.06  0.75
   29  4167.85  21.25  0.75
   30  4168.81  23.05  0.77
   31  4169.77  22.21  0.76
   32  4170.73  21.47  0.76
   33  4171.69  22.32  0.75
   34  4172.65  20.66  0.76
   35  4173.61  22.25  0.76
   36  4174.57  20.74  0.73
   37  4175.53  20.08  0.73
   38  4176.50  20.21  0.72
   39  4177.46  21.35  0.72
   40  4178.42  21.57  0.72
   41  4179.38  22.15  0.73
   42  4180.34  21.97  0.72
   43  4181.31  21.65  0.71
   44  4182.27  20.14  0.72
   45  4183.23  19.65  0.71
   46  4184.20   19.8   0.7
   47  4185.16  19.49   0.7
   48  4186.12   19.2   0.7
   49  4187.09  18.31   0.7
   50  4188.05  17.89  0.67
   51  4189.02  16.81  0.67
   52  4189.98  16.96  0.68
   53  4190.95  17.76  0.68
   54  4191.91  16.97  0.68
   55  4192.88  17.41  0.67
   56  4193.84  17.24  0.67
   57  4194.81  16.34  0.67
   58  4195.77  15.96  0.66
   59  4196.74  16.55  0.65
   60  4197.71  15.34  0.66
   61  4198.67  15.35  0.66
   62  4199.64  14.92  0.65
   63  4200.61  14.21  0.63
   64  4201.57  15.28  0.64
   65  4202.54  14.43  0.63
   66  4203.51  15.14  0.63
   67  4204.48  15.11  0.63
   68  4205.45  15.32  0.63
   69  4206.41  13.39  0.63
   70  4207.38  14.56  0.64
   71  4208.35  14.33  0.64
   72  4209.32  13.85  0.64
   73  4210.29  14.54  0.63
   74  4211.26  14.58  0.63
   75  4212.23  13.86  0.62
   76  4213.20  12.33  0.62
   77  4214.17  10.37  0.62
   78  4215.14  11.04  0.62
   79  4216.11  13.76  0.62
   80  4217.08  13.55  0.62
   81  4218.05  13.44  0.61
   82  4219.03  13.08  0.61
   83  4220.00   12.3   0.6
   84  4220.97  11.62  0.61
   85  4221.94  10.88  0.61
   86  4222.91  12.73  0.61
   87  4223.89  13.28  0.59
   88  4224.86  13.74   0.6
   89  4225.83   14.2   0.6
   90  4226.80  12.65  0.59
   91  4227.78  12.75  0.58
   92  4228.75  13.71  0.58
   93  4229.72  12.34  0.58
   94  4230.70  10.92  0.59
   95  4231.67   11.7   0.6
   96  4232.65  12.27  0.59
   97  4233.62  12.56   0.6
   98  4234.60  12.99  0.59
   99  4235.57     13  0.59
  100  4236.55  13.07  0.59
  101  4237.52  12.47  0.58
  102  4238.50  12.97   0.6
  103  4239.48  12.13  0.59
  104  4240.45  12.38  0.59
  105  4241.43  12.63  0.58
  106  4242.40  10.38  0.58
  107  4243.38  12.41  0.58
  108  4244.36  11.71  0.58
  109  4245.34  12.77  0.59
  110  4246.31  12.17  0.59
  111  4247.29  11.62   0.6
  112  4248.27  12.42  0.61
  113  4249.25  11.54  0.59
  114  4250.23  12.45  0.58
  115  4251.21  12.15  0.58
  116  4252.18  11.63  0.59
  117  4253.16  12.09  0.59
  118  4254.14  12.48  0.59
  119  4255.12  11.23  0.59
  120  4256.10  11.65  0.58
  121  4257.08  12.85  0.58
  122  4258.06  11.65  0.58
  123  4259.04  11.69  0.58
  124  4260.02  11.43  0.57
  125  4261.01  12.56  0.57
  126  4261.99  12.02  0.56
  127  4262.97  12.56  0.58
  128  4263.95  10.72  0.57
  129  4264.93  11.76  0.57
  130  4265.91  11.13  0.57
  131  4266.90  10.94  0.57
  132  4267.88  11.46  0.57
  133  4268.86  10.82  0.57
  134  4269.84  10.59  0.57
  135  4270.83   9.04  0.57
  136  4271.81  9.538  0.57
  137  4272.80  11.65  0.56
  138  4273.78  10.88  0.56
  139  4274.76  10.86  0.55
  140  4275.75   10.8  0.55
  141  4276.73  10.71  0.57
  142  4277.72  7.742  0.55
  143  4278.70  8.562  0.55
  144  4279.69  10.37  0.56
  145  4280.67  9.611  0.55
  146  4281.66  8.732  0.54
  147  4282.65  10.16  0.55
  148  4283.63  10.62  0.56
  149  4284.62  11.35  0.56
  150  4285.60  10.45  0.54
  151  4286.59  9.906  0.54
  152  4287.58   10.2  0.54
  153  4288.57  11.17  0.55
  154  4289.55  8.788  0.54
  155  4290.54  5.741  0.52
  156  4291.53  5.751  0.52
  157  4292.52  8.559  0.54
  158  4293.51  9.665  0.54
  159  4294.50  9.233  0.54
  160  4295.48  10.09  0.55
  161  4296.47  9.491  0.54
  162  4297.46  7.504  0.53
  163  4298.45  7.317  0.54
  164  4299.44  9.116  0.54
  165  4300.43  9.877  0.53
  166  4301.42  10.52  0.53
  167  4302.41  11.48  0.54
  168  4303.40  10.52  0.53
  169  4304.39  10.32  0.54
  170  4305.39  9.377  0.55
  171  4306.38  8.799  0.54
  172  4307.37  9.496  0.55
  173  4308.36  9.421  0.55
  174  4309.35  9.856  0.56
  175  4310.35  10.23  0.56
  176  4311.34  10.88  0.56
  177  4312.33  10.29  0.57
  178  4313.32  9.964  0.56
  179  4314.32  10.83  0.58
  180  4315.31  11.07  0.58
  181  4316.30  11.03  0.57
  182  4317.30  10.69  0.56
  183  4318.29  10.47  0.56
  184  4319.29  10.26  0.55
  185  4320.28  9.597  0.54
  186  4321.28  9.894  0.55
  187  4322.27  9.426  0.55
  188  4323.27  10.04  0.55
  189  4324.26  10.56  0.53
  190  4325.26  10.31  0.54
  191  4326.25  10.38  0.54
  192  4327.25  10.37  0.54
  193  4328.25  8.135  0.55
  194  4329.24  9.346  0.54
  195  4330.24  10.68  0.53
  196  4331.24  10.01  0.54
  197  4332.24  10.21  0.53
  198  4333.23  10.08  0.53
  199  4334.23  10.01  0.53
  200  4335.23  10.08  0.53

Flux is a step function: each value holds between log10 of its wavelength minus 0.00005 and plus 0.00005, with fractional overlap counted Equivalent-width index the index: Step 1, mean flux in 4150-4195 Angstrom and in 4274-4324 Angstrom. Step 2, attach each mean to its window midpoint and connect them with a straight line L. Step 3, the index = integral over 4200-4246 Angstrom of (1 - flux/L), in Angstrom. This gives 8.8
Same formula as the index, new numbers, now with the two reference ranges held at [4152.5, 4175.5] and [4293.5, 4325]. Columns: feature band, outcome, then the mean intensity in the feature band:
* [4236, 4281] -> 7.97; 11.4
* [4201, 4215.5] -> 3.23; 13.9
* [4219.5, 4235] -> 3.62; 12.5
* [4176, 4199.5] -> 1.18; 18.5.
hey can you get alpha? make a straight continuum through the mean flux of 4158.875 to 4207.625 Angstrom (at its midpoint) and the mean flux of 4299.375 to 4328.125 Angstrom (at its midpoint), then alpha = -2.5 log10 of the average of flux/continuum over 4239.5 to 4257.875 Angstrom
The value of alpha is 0.21 mag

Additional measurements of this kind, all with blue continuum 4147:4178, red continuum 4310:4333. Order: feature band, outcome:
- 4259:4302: 0.29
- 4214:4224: 0.36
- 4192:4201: 0.18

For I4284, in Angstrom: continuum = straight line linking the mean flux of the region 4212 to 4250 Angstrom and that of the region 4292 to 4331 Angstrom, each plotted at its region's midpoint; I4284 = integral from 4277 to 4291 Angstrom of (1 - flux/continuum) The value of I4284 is 1.6 Angstrom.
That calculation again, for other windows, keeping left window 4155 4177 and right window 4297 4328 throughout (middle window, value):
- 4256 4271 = 2.5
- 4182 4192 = 0.7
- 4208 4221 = 3.3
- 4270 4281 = 2.4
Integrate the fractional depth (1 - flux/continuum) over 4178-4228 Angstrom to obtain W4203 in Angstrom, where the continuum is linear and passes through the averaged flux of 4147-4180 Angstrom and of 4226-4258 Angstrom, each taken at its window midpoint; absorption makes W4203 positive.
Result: 3.75 Angstrom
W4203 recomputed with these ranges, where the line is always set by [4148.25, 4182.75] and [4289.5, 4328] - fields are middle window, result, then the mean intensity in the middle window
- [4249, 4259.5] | 1.58 Angstrom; 12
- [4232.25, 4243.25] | 2.12 Angstrom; 12.4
